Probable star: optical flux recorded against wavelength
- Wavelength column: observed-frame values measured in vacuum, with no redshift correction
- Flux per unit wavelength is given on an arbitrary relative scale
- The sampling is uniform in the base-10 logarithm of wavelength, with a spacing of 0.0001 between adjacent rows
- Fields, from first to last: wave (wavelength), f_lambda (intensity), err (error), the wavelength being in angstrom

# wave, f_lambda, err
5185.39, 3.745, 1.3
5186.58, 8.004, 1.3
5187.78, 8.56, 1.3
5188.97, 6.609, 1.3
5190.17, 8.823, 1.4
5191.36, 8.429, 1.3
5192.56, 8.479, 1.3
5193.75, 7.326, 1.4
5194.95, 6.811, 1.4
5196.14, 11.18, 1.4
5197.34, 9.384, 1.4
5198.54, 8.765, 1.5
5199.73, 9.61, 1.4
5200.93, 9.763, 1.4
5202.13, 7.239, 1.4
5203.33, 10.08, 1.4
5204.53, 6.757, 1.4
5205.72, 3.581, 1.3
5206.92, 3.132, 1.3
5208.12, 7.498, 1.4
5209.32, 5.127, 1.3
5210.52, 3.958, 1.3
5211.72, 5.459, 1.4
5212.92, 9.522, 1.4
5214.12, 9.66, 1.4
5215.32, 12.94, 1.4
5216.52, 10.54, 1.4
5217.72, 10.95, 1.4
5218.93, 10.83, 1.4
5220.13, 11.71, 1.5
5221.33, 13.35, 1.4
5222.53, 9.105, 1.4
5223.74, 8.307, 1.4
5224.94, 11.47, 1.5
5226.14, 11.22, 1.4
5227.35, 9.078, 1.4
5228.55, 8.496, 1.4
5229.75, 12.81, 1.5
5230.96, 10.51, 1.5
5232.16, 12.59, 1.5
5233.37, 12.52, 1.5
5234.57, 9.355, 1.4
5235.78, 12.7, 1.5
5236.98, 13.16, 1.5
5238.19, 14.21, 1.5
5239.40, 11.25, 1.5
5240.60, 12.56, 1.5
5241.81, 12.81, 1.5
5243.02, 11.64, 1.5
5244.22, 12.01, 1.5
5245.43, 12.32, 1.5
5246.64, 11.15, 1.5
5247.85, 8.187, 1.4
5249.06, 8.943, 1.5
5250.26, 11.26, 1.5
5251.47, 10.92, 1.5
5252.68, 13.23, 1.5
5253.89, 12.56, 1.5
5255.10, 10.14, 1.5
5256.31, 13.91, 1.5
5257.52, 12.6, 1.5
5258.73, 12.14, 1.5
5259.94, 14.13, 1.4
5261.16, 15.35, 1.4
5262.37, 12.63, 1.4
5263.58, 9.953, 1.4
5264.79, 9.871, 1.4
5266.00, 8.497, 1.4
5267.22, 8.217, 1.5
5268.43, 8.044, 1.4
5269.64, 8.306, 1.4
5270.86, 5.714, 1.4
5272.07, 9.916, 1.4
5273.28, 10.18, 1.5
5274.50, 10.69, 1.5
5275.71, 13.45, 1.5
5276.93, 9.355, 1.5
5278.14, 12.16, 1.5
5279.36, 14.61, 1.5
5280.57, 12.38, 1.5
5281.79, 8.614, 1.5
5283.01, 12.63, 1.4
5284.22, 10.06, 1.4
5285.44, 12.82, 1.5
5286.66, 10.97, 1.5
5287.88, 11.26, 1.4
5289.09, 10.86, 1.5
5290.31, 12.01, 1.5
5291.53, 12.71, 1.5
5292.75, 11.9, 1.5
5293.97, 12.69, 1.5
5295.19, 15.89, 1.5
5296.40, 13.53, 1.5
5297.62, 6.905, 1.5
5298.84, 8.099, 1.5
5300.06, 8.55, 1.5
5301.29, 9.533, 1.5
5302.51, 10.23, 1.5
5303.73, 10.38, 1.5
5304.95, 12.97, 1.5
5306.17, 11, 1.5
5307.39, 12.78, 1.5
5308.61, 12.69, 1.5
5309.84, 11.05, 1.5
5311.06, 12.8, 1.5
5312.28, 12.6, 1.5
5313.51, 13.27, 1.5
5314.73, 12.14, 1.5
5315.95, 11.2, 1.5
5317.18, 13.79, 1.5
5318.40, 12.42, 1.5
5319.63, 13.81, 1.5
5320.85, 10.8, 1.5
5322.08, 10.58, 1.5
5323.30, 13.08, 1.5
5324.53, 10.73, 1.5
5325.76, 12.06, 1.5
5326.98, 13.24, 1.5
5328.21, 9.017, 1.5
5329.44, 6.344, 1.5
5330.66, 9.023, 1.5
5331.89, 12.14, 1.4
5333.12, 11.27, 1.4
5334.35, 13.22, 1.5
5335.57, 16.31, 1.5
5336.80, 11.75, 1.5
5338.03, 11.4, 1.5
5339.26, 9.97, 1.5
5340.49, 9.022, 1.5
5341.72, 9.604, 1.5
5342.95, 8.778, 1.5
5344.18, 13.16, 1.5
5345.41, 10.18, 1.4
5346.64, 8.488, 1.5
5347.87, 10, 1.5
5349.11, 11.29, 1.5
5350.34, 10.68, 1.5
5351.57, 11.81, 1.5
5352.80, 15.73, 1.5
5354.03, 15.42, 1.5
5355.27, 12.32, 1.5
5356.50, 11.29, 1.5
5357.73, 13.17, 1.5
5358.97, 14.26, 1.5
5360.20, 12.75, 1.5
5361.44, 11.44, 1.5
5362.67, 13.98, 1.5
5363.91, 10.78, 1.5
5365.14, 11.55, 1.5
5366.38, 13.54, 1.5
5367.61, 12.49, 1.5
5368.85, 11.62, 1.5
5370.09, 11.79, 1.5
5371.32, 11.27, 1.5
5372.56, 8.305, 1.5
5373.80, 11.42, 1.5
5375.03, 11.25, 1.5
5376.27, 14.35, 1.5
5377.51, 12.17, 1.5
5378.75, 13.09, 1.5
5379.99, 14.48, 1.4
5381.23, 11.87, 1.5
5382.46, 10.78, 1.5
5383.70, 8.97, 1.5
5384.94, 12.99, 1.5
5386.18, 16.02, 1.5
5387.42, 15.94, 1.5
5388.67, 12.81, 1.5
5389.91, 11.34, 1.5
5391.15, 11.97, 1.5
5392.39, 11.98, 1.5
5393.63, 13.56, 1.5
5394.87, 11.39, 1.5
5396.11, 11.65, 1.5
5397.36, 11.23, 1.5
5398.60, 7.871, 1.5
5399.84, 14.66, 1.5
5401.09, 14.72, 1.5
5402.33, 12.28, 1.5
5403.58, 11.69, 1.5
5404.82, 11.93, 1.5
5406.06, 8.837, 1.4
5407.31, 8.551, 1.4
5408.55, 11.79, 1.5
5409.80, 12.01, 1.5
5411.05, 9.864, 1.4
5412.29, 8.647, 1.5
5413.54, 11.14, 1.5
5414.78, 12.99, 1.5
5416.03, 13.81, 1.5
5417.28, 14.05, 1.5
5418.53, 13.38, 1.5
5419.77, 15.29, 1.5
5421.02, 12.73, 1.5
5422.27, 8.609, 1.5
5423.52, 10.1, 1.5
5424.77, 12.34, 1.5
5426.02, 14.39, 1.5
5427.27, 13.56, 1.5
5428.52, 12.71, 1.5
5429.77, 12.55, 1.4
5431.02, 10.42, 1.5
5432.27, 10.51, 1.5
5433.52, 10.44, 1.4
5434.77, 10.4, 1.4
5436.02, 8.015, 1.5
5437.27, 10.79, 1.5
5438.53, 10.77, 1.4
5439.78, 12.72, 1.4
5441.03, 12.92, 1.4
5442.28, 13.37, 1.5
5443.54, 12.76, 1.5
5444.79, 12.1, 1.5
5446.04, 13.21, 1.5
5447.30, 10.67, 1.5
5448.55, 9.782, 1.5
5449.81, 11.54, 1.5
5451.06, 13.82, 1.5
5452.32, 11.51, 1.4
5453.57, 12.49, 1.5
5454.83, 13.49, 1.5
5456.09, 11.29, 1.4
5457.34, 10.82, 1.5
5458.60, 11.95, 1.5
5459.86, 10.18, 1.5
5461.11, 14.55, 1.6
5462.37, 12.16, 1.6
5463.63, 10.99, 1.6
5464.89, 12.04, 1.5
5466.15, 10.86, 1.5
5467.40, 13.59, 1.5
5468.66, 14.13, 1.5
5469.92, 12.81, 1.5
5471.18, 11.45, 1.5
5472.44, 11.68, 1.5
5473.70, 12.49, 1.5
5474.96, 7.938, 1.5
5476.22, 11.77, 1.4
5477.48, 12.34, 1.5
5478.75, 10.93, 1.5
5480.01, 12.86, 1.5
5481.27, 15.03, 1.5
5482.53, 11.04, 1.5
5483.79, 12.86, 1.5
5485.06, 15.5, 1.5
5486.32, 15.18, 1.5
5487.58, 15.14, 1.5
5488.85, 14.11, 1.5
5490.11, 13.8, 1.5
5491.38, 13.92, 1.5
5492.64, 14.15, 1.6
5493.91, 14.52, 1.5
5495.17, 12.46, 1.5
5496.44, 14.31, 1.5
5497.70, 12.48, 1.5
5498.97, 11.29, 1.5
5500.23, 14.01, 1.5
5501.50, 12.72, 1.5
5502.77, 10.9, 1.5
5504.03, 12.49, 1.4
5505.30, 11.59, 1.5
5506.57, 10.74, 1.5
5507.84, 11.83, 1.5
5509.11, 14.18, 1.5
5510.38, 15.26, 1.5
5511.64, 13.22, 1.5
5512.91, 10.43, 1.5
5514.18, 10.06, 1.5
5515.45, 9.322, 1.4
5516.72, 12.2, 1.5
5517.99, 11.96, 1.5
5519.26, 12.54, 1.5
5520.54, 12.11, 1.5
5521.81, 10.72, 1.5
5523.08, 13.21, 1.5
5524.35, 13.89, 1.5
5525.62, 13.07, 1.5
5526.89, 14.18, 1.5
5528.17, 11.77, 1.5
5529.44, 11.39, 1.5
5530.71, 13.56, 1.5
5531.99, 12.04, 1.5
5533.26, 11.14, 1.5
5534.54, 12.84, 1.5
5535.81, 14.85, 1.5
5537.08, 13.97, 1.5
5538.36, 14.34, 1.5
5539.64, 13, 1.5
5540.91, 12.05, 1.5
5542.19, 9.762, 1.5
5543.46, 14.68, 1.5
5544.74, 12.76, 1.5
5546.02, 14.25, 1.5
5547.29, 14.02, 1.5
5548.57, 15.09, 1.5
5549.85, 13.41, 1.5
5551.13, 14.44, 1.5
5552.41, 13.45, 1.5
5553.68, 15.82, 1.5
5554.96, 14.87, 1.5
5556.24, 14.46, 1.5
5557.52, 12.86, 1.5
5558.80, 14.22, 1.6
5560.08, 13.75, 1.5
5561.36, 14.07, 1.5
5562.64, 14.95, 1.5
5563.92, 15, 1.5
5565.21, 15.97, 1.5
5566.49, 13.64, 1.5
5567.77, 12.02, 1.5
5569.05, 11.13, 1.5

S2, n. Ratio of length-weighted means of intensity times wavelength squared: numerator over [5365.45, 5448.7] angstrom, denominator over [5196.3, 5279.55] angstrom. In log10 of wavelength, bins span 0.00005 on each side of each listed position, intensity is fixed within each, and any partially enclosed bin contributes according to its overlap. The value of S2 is 1.2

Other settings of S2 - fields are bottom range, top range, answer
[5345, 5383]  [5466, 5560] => 1.13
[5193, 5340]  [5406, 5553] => 1.24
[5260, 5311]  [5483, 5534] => 1.26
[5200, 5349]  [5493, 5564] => 1.32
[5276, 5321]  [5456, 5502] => 1.16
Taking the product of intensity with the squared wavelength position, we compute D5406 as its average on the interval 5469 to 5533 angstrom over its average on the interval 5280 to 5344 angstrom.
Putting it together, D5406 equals 1.18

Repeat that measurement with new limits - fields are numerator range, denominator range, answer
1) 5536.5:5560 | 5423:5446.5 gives 1.21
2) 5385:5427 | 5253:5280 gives 1.16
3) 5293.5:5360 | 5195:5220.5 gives 1.44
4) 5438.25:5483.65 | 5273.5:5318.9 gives 1.10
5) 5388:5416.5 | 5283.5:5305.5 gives 1.08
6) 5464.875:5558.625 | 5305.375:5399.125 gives 1.15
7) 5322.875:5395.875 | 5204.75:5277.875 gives 1.19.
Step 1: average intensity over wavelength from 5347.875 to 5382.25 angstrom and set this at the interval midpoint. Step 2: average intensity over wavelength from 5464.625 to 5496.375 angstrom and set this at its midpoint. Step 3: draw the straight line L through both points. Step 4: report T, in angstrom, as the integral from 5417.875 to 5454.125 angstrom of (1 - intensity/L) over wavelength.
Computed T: 2.4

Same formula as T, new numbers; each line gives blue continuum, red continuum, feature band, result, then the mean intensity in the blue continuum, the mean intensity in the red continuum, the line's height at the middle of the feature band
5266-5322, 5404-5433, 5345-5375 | -1.1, 11.2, 11.7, 11.5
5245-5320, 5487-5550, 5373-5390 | -1.0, 11.3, 12.8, 12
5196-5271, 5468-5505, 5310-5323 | -1.4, 10.3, 12.9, 11.1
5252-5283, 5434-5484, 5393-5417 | 0.3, 11.1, 11.9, 11.7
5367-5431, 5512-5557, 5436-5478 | 1.7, 12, 12.9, 12.4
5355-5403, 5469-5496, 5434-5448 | 1.2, 12.3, 13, 12.7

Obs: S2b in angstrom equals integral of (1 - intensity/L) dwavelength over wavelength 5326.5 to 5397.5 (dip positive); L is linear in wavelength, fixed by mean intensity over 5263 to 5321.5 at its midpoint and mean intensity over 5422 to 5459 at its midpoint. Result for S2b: -2.9 angstrom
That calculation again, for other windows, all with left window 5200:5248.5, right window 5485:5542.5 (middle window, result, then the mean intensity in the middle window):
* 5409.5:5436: 0.2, 11.8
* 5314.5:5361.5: -2.3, 11.6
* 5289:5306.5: -0.8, 11.2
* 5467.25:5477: 0.4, 11.9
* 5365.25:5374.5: -0.1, 11.5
